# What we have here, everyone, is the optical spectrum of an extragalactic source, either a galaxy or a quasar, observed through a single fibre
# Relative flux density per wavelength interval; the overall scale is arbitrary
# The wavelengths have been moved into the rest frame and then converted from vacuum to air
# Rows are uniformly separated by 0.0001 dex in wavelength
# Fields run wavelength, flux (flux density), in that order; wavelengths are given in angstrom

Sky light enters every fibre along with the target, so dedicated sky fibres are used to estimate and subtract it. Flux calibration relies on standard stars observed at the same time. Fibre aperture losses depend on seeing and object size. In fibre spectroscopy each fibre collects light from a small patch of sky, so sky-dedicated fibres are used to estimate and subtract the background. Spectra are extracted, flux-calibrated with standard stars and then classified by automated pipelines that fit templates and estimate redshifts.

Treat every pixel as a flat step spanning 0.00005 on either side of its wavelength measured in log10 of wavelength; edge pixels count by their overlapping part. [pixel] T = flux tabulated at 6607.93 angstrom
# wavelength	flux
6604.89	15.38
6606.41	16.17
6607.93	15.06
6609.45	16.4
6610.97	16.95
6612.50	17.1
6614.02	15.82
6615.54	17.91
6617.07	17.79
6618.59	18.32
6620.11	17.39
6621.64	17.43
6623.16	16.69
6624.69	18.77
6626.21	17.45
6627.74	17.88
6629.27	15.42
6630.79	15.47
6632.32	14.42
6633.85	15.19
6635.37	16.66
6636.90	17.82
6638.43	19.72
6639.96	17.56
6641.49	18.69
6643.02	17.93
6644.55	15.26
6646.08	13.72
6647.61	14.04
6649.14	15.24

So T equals 15.06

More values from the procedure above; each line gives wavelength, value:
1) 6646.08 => 13.72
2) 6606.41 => 16.17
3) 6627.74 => 17.88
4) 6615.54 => 17.91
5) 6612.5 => 17.1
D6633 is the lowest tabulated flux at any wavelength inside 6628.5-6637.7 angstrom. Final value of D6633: 14.42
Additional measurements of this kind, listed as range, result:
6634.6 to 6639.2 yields 16.66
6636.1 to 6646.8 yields 13.72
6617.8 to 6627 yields 16.69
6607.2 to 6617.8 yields 15.06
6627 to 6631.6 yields 15.42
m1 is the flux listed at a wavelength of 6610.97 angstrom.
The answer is 16.95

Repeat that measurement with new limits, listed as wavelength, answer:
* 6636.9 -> 17.82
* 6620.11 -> 17.39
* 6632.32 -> 14.42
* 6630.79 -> 15.47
